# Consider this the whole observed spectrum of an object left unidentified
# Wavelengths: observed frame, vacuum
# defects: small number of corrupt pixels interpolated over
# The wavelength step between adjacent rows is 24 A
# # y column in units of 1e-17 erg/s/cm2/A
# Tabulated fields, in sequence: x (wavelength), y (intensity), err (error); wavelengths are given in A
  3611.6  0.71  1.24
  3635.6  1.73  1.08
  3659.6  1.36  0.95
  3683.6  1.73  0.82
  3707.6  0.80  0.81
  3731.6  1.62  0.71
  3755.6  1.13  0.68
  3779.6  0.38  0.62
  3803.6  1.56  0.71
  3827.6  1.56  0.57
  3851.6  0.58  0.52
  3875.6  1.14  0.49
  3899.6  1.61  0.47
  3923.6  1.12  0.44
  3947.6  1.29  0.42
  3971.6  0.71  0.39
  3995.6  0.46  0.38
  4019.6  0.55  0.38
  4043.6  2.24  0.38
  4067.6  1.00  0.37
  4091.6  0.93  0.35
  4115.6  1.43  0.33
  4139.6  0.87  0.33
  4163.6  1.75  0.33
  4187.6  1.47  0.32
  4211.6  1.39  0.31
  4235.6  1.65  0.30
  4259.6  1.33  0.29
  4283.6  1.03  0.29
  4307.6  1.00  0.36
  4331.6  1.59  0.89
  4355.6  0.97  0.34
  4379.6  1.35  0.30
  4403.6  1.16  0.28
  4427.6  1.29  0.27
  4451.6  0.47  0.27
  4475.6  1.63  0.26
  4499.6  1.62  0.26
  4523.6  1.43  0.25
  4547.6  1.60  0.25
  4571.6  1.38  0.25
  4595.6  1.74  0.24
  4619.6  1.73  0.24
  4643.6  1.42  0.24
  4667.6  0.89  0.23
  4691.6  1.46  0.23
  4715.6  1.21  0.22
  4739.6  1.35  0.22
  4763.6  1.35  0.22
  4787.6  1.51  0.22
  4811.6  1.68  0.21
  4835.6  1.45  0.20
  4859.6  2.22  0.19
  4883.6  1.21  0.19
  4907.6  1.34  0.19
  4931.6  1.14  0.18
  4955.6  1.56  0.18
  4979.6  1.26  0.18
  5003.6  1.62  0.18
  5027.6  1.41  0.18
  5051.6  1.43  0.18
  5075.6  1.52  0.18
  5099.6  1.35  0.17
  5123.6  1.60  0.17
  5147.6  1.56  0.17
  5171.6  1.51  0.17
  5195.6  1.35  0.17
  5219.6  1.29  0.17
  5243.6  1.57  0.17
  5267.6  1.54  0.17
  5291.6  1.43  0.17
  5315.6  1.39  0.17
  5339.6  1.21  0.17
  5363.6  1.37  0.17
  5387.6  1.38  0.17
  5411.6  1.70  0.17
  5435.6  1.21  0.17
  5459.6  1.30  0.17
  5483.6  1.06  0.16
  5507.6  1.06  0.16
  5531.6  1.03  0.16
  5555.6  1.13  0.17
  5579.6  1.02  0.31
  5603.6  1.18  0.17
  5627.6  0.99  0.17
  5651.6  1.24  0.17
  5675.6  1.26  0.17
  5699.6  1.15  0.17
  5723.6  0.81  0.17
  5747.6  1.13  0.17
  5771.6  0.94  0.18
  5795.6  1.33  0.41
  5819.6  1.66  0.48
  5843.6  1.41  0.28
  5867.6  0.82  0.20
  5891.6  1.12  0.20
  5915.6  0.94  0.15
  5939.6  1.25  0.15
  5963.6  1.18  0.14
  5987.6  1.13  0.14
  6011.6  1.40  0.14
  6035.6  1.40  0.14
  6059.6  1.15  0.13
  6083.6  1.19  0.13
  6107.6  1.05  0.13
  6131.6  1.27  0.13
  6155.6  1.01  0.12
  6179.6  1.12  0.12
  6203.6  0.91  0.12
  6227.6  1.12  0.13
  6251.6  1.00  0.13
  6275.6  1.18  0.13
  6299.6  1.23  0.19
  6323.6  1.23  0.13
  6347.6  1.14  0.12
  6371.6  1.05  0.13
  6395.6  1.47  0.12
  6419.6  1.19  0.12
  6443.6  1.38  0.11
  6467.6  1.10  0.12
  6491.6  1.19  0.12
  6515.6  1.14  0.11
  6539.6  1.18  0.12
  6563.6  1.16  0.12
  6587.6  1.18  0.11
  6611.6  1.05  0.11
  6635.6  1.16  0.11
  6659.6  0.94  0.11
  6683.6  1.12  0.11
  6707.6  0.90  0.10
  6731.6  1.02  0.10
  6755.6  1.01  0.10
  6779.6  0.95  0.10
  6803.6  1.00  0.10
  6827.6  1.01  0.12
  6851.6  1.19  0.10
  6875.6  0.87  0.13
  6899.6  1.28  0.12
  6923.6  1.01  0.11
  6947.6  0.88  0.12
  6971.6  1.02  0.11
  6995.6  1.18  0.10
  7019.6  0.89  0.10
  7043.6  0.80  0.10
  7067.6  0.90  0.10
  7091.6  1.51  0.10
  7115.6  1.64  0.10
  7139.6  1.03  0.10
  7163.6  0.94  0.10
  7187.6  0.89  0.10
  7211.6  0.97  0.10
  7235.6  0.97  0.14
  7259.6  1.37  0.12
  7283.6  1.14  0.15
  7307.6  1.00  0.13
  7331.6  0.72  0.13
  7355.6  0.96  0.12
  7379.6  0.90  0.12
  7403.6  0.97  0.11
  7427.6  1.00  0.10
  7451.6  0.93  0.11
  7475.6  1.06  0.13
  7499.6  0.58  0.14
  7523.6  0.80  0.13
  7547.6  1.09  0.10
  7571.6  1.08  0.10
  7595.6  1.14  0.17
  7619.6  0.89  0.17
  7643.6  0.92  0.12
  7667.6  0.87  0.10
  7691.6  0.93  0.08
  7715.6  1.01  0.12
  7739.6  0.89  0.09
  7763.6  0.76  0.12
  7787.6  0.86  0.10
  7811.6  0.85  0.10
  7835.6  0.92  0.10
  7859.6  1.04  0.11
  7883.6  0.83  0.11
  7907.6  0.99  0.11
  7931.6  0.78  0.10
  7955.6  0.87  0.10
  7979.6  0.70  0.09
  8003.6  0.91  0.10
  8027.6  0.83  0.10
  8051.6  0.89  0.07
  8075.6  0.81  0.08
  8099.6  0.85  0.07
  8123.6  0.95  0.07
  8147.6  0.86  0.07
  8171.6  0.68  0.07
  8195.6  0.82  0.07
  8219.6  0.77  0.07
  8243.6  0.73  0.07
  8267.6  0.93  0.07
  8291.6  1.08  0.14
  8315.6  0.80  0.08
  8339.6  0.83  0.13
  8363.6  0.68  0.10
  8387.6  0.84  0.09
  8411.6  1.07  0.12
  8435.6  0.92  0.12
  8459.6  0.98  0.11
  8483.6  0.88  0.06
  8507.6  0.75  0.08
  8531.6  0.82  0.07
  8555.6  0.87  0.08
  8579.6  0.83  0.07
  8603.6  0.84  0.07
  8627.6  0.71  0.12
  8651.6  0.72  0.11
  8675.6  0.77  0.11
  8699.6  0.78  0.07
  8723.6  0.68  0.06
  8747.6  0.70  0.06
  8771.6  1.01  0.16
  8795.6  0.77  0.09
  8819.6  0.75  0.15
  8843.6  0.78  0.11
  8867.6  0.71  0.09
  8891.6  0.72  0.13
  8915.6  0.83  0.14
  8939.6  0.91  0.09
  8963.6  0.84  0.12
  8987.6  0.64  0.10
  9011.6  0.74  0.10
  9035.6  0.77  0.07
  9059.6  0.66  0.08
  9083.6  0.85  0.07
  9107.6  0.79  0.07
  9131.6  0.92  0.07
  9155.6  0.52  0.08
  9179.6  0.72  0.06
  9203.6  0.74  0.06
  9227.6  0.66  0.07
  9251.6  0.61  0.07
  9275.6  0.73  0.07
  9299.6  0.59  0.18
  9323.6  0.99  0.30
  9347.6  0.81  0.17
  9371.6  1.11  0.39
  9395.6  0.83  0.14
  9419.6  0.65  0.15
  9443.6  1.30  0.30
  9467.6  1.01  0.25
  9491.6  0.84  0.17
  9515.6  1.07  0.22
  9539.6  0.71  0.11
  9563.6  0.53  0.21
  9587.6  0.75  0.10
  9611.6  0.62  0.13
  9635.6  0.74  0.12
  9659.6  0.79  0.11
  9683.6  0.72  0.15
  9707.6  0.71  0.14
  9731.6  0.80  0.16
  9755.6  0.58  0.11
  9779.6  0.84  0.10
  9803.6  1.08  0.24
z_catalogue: 0.082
